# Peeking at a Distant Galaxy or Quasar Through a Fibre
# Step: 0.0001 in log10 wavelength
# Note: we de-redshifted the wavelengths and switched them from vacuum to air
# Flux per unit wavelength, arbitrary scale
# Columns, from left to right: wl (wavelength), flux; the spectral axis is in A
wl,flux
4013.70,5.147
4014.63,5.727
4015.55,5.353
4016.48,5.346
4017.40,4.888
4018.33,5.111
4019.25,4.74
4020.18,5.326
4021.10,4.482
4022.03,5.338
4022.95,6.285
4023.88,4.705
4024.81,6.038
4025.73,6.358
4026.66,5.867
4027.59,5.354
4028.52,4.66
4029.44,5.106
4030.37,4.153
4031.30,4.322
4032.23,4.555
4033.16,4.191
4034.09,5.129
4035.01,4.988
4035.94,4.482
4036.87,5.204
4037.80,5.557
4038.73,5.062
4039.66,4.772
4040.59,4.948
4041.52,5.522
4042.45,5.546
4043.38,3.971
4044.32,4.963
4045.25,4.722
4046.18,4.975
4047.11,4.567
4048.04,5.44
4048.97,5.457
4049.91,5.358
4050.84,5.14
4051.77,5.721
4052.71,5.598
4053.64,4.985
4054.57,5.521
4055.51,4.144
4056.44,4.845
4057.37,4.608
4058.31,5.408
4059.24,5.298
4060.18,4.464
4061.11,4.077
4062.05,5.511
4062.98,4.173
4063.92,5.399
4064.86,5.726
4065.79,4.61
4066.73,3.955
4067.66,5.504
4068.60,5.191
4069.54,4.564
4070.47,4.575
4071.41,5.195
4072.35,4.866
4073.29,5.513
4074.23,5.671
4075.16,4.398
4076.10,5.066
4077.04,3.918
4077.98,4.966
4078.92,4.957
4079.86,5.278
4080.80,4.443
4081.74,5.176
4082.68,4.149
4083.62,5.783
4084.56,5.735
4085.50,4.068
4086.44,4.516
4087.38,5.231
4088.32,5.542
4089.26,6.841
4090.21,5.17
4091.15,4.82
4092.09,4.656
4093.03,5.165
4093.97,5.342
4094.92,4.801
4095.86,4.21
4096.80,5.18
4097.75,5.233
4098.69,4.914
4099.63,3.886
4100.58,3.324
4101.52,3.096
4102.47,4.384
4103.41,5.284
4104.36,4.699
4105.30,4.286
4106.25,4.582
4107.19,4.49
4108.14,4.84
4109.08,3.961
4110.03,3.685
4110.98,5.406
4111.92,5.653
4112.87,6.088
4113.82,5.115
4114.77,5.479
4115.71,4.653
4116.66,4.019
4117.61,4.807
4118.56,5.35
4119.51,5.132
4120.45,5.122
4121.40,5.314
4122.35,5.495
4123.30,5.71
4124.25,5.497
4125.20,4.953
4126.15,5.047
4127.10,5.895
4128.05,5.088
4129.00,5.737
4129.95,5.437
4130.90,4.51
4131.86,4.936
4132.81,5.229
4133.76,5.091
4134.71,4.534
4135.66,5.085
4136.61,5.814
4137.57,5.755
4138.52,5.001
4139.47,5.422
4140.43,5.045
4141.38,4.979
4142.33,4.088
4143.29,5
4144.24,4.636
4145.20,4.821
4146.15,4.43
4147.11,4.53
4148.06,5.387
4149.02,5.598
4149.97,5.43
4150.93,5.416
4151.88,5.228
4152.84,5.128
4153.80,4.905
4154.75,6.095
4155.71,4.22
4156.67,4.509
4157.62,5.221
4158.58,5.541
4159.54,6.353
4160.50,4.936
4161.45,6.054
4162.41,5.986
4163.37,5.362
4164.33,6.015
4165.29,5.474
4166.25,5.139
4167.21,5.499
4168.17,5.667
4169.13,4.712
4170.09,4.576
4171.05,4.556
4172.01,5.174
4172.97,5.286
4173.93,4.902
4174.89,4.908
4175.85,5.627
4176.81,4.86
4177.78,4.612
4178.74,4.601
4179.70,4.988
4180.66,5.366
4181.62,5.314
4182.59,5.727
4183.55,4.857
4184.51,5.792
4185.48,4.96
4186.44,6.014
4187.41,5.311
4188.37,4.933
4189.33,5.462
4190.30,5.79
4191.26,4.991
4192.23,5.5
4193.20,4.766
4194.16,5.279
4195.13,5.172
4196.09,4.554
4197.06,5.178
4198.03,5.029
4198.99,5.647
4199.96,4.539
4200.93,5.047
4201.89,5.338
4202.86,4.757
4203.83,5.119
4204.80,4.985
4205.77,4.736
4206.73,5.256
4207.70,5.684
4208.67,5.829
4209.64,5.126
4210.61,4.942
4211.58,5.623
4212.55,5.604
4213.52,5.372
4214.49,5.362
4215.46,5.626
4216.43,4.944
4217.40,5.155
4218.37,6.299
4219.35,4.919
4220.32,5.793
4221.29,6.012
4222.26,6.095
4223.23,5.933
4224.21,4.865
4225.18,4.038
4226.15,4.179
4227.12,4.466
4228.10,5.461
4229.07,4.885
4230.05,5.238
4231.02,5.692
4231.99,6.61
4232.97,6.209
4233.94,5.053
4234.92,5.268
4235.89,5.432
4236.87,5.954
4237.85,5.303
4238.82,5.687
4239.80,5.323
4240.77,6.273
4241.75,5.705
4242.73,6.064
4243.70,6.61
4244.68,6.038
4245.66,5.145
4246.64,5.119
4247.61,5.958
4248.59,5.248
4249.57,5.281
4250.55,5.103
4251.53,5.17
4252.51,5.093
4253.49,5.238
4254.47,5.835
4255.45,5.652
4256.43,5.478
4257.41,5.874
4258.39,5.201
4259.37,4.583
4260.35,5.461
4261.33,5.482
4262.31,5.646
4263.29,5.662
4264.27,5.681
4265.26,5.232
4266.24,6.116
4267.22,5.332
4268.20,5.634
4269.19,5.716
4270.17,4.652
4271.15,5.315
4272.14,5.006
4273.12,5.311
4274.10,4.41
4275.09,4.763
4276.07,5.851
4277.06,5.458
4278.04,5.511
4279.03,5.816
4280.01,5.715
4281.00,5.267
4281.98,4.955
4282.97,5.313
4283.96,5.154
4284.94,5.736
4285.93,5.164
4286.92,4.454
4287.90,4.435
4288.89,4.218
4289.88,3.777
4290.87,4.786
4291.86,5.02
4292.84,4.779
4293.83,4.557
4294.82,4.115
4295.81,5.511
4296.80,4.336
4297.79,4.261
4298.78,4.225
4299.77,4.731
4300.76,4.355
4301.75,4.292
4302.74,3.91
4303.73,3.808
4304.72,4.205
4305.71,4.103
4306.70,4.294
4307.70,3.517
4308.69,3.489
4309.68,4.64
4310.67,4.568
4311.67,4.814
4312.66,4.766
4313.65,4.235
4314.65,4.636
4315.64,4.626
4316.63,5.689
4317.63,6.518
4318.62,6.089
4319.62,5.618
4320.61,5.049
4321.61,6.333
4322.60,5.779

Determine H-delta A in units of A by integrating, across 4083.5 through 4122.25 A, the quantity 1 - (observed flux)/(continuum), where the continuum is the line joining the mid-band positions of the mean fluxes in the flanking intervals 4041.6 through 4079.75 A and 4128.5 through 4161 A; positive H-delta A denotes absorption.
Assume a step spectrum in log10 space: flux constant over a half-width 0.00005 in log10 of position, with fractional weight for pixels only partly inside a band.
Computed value 1.3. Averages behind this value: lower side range 4.97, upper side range 5.12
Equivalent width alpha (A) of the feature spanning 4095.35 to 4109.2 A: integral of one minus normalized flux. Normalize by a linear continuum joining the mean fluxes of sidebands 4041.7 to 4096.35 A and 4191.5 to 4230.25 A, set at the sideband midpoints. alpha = 1.67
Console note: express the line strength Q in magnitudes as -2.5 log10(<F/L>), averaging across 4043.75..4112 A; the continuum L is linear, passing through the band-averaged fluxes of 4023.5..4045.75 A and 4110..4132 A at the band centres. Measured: 0.05 mag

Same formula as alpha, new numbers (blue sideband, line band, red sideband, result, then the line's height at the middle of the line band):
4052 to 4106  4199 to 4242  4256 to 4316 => -4.2 A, 4.88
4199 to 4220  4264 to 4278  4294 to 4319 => -1.5 A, 4.81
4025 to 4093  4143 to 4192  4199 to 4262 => 0.4 A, 5.26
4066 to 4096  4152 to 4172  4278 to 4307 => -1.7 A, 4.87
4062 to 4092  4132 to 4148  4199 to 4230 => 0.4 A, 5.11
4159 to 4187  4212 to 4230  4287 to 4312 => -1.3 A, 4.93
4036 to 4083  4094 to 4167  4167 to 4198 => 0.5 A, 5.07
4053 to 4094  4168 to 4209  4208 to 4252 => 1.5 A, 5.34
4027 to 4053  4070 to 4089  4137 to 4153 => 0.1 A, 5.01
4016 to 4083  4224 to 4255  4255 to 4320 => -2.9 A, 4.97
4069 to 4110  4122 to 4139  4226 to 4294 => -1.2 A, 4.93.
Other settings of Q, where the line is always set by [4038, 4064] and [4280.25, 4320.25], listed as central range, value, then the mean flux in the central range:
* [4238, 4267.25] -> -0.169 mag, 5.54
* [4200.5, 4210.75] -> -0.081 mag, 5.18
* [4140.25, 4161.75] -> -0.050 mag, 5.11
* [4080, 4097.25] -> -0.021 mag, 5.05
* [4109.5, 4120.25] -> -0.024 mag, 5.03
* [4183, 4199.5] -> -0.092 mag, 5.25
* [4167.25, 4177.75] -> -0.040 mag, 5.03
